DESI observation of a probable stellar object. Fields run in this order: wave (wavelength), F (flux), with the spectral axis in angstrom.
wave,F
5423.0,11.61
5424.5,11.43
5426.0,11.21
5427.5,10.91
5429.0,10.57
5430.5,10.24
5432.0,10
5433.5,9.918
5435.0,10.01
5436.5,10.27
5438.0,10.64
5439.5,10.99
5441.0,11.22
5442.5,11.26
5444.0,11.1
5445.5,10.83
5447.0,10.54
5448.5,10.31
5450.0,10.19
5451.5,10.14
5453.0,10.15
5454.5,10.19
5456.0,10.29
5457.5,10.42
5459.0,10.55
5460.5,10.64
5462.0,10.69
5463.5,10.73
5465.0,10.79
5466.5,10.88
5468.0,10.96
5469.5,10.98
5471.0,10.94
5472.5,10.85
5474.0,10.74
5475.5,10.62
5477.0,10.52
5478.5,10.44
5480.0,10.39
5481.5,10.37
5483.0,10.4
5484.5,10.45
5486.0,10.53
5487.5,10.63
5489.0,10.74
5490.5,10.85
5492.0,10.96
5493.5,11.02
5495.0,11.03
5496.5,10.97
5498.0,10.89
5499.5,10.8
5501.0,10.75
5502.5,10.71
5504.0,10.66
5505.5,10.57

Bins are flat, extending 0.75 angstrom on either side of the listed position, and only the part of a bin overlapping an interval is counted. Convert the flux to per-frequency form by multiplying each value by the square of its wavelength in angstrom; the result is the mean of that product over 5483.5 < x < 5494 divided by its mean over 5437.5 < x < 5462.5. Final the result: 1.03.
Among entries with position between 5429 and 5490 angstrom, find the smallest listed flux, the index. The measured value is 9.918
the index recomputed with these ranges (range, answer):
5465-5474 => 10.74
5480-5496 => 10.37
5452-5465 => 10.15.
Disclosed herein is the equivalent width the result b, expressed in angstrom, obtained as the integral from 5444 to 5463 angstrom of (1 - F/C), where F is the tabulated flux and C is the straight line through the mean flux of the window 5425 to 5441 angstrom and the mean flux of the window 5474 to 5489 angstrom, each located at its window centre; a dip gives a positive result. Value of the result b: 0.1 angstrom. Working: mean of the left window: 10.5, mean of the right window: 10.5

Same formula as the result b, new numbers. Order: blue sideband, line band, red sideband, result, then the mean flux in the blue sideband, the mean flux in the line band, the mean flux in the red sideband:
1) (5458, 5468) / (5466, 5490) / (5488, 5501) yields 0.34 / 10.7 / 10.7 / 10.9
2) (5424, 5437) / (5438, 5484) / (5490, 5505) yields 0.10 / 10.5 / 10.6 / 10.9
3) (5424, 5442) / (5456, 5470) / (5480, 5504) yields -0.05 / 10.6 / 10.7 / 10.7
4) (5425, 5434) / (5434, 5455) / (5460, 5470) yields 0.16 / 10.5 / 10.6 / 10.8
